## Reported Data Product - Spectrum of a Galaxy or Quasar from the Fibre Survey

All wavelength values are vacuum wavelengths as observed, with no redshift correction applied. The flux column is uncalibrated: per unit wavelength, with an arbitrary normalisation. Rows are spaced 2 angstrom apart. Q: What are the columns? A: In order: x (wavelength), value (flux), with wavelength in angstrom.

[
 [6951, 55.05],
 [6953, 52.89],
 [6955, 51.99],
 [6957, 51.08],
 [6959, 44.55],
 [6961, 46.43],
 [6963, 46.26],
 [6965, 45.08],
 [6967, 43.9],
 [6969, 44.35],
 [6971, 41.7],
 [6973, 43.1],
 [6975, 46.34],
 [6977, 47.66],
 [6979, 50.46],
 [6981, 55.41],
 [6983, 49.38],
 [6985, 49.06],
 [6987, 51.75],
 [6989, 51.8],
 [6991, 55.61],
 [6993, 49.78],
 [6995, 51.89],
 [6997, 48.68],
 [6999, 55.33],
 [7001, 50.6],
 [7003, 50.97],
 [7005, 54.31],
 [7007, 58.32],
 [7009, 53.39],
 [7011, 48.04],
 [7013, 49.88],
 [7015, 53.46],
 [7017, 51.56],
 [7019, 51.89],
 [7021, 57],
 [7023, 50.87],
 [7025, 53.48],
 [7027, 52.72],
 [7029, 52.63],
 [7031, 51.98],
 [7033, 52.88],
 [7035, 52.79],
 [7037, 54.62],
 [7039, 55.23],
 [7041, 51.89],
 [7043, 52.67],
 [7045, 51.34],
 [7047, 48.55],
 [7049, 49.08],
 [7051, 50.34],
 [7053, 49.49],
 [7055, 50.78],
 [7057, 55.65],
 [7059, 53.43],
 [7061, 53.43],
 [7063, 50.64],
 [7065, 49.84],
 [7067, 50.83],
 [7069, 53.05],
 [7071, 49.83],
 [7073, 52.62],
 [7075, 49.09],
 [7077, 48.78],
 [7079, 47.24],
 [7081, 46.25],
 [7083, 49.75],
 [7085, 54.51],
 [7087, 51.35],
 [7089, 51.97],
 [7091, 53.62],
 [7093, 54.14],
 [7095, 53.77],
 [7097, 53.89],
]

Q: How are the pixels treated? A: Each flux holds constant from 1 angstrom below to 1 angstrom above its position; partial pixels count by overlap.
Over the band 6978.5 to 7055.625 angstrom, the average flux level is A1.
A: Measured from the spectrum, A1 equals 52.1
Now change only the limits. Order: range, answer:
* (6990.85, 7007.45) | 52.5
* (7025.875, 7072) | 51.9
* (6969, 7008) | 50.5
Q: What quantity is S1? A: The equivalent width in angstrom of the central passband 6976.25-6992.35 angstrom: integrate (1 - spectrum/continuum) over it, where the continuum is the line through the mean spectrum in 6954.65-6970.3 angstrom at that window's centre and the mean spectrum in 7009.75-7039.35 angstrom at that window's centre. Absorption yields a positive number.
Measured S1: -0.9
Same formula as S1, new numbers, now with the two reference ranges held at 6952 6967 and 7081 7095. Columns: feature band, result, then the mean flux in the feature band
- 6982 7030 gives -2.6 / 52.2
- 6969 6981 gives 0.5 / 46.5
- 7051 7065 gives -0.2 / 51.9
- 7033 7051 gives -0.5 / 52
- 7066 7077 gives 0.2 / 50.9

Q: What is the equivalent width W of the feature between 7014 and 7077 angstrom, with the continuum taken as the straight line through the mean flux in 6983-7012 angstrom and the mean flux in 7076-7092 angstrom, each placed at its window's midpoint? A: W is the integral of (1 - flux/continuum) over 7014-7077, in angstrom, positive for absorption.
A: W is -1.1 angstrom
